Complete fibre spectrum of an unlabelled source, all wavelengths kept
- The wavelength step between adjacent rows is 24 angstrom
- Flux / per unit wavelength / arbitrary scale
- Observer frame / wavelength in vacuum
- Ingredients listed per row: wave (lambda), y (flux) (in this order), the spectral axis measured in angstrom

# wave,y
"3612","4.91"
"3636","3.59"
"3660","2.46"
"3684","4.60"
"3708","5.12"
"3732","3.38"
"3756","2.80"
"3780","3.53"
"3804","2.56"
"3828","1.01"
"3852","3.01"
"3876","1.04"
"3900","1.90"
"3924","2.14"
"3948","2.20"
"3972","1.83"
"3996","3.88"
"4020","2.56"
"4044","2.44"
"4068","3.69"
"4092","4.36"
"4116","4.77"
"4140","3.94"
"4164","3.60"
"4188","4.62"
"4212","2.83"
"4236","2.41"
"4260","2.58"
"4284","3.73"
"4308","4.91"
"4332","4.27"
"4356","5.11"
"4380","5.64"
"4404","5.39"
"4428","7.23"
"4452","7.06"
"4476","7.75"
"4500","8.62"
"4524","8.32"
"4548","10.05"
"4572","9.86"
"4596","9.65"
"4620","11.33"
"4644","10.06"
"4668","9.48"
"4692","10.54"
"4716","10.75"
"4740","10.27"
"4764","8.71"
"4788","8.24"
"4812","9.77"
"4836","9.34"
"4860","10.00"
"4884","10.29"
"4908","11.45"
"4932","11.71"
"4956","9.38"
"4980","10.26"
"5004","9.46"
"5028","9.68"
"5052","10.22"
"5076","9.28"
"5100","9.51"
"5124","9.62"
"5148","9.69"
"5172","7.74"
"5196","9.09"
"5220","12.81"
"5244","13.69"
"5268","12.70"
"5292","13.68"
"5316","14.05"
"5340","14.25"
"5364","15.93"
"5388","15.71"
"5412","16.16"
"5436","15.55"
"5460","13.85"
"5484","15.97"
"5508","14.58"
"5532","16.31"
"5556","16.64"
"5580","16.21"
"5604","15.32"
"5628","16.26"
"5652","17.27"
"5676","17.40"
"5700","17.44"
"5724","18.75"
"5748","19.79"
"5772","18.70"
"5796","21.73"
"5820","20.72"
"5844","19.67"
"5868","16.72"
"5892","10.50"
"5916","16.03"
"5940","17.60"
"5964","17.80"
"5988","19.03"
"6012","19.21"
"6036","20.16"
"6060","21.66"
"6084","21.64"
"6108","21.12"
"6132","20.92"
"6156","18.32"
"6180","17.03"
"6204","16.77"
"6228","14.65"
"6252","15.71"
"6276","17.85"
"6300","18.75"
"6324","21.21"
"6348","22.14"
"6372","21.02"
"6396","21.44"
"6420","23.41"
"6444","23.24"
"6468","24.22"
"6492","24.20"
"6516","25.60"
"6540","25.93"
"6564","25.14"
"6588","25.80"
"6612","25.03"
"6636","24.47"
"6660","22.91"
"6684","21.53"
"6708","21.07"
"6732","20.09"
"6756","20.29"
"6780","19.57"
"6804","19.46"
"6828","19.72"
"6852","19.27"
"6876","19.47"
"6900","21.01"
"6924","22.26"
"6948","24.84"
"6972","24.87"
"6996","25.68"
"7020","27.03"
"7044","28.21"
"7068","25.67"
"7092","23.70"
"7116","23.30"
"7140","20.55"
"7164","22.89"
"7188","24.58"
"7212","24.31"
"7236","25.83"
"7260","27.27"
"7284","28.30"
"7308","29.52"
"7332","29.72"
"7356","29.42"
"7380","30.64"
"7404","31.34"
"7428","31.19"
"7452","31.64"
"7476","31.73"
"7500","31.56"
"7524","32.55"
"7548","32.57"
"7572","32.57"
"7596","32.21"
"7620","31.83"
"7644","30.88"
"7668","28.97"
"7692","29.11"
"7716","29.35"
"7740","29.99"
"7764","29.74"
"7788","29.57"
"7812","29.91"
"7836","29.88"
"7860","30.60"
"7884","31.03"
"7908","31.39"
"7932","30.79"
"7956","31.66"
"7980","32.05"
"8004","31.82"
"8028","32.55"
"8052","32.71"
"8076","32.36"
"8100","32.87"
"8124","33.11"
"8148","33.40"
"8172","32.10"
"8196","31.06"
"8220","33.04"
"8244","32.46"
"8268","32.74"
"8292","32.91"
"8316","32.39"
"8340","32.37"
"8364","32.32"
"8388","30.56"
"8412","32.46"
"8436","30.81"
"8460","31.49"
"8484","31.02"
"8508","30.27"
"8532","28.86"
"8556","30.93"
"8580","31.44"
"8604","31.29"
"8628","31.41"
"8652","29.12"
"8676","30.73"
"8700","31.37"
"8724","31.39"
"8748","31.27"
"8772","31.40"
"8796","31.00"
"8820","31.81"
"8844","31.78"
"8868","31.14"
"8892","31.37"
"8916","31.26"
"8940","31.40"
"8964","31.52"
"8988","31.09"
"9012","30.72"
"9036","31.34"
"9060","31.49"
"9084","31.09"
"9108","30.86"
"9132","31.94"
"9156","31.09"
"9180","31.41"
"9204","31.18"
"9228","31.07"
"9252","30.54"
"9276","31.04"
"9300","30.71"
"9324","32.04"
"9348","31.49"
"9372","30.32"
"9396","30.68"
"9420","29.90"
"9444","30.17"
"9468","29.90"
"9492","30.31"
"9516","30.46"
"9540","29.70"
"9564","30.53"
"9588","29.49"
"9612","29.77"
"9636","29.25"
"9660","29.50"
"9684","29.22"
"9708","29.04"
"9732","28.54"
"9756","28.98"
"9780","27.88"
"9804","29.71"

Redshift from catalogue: 0.000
